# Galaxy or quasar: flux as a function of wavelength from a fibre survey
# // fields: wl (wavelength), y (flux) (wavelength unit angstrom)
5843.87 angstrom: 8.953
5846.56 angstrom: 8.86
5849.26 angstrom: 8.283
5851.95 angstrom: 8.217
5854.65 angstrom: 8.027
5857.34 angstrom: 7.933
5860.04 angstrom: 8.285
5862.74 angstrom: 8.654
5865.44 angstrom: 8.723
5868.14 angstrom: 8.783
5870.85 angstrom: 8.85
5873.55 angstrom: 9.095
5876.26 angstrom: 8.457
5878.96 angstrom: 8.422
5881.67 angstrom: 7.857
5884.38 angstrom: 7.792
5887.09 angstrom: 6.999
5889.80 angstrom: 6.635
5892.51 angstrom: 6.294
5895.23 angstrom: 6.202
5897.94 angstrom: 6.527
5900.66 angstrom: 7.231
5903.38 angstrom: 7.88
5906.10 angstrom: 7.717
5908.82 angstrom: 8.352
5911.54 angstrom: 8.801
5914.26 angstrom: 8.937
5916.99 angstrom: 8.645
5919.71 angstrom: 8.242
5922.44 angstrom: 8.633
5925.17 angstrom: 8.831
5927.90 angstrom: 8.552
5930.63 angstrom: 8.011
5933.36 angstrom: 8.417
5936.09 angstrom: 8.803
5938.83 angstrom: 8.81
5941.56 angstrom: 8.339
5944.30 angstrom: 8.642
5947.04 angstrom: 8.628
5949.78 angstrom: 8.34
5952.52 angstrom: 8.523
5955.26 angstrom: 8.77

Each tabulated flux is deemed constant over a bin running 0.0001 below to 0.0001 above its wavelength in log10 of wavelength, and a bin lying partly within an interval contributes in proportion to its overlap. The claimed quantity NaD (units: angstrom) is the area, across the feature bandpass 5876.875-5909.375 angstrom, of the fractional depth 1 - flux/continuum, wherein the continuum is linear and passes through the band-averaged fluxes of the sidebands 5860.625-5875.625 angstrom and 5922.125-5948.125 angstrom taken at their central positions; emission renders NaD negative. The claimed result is 5.12 angstrom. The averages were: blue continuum 8.77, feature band 7.33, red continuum 8.56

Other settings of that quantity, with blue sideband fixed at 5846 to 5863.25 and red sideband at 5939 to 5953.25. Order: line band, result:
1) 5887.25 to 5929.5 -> 3.1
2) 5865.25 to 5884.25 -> -0.5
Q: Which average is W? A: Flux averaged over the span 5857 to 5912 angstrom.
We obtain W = 7.86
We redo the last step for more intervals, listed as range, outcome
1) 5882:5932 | 7.8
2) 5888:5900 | 6.48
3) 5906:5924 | 8.53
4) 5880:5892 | 7.28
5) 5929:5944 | 8.49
